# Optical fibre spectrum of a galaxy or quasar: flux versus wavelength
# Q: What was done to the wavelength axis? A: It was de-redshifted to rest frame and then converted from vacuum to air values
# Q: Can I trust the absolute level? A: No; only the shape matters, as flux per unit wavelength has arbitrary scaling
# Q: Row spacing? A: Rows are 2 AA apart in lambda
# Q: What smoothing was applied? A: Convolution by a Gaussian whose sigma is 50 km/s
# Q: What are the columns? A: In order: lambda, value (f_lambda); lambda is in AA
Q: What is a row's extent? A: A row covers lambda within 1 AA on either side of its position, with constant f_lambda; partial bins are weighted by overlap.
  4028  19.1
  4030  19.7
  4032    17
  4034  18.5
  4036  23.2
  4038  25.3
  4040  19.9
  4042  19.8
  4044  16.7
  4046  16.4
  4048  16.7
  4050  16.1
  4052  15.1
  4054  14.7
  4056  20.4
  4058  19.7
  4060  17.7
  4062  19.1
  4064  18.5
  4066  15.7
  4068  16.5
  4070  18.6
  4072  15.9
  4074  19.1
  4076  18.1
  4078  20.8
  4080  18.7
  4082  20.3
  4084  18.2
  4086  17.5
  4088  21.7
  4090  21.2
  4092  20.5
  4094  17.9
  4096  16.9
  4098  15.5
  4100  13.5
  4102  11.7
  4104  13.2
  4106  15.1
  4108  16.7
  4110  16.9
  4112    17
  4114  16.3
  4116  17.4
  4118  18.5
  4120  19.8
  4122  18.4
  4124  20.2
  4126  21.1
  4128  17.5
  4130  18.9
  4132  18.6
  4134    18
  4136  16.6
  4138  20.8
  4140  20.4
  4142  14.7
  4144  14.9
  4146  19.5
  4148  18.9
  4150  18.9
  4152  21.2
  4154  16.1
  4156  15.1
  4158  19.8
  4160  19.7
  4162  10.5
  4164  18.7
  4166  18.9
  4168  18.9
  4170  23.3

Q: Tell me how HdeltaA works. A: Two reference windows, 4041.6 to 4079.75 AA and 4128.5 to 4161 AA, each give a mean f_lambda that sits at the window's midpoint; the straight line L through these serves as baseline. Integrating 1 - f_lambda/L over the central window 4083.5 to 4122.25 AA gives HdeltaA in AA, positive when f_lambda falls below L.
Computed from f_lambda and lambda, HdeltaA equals 1.7 AA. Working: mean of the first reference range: 17.6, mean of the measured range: 17.2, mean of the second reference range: 18.2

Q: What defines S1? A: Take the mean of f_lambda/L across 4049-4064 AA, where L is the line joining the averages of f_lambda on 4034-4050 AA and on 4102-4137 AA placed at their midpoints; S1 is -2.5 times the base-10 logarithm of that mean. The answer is 0.09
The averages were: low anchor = 19.4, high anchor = 17.5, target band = 17.6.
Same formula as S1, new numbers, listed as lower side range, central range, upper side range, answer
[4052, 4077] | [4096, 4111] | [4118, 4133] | 0.25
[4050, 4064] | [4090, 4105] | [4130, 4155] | 0.13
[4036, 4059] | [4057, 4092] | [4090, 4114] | -0.09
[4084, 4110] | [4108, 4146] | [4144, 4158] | -0.03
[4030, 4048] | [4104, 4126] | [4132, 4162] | 0.05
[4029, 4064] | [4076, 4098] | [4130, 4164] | -0.05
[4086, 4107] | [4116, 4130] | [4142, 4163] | -0.12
